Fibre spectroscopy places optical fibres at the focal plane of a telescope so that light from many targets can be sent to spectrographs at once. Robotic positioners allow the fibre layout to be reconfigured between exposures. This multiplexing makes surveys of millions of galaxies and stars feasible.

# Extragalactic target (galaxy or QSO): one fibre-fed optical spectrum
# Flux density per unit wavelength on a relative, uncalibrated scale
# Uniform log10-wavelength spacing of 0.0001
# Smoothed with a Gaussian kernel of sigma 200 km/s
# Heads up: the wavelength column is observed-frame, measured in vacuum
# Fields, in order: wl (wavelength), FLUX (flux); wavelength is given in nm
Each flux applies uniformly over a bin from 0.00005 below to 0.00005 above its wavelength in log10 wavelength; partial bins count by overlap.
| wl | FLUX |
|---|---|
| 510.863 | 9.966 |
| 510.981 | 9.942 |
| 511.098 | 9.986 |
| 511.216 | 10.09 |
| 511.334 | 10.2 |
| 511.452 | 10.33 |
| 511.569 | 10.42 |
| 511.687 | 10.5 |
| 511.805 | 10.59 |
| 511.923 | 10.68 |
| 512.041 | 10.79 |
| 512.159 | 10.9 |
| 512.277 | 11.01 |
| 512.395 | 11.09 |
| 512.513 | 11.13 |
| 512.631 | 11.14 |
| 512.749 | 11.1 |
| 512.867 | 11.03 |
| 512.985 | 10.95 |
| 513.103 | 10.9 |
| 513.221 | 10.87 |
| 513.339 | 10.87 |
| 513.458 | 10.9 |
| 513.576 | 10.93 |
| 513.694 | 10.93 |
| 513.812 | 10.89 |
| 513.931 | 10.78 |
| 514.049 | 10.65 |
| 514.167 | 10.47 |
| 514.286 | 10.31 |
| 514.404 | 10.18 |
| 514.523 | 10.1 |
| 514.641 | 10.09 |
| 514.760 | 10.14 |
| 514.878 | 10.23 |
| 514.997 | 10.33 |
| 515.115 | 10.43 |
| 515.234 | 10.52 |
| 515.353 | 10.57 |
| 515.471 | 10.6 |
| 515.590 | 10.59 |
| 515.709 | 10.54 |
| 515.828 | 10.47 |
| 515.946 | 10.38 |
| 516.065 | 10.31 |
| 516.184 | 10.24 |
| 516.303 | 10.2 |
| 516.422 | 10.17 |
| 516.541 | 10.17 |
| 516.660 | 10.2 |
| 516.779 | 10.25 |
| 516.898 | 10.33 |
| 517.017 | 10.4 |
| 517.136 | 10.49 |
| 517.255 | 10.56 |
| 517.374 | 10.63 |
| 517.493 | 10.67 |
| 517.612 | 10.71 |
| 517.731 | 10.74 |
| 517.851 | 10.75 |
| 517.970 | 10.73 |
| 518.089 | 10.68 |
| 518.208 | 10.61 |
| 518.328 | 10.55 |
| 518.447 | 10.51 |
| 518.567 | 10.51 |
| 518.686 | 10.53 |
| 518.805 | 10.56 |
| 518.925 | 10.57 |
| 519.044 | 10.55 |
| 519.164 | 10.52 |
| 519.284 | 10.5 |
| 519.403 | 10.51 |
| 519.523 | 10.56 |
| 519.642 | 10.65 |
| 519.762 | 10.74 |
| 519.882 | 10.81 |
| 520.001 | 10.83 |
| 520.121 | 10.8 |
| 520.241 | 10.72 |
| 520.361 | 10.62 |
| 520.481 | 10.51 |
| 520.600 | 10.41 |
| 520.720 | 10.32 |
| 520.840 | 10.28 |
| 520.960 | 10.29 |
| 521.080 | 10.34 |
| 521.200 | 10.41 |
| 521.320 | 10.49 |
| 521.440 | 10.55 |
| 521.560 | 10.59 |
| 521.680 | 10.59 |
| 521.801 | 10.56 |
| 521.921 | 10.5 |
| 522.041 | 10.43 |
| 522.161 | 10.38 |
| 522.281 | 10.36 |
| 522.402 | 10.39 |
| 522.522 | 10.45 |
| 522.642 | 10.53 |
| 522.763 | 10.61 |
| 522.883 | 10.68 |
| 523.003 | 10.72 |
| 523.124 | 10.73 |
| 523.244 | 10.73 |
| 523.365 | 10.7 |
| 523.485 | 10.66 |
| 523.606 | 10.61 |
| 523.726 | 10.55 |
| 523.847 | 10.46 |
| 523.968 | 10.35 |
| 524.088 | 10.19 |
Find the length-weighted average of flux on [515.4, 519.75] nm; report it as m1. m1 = 10.5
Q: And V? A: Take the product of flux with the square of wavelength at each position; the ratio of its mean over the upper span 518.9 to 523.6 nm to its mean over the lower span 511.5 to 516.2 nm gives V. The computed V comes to 1.0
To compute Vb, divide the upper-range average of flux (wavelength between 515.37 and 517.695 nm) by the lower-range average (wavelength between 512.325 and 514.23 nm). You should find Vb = 1.0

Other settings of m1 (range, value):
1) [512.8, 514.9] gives 10.6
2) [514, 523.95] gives 10.5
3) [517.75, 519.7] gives 10.6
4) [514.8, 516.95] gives 10.4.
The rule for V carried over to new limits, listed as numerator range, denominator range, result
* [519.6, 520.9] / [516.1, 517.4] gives 1.04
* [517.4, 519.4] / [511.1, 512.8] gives 1.02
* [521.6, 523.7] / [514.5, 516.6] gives 1.05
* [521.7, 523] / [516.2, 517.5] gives 1.04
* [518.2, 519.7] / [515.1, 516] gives 1.02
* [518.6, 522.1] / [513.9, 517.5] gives 1.03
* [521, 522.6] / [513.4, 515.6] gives 1.02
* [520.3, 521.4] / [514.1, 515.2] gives 1.04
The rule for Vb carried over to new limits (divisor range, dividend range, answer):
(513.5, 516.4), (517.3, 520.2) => 1.02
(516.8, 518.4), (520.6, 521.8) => 0.98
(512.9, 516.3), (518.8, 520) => 1.01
